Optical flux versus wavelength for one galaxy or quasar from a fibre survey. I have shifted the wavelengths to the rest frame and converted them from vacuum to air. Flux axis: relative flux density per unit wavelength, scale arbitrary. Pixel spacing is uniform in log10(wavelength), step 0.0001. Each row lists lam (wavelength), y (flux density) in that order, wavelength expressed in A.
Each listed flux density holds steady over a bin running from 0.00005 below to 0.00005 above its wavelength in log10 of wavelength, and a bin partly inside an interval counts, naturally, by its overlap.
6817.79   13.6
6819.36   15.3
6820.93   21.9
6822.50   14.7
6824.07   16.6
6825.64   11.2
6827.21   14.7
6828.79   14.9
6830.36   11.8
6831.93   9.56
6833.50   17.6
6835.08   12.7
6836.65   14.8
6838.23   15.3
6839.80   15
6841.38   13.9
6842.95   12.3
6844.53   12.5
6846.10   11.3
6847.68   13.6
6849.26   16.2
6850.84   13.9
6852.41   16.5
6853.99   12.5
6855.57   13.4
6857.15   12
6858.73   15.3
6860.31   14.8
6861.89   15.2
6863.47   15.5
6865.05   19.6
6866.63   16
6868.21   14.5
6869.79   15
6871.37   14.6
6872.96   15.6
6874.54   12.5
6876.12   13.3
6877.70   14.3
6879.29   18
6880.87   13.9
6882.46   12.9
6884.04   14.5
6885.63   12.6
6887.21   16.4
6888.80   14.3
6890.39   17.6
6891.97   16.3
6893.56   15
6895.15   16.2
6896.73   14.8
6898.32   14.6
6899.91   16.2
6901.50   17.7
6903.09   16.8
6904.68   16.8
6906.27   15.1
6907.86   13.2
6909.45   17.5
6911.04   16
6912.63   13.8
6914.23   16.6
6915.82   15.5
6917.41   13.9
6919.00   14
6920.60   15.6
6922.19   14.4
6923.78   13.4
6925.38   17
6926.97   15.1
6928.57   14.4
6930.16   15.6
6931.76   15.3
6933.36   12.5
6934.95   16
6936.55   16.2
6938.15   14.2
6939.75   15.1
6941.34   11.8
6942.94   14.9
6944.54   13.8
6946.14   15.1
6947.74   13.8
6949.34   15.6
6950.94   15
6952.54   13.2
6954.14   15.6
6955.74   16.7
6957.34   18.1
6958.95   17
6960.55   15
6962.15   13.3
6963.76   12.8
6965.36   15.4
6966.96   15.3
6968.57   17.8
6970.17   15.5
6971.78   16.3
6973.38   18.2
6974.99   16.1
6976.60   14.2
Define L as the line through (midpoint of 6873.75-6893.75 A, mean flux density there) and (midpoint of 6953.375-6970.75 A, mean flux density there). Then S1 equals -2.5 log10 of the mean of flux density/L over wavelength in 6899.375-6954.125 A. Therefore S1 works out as 0.02 mag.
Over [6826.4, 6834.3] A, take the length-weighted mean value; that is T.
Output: 13.7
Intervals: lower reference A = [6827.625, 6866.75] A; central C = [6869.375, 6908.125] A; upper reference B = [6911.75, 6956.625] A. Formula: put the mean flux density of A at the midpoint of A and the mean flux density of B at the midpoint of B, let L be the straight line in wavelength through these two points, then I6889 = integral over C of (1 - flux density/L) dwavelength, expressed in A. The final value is -1.8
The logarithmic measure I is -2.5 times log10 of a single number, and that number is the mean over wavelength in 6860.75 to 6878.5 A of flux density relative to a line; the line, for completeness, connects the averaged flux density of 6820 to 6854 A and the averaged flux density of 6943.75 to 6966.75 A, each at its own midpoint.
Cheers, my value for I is -0.04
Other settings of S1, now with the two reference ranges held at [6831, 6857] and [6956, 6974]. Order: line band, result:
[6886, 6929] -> -0.043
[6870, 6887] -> 0.003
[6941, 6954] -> 0.093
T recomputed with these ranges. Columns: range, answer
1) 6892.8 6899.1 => 15.2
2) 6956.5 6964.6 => 15.2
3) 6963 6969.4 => 15.4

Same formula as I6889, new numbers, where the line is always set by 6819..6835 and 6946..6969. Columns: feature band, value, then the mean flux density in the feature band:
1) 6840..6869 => 0.85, 14.4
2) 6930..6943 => 0.54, 14.6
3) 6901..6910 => -0.62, 16.1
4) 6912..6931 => 0.22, 14.9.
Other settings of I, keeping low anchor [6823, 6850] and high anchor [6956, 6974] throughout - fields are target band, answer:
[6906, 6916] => -0.028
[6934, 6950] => 0.063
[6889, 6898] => -0.078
